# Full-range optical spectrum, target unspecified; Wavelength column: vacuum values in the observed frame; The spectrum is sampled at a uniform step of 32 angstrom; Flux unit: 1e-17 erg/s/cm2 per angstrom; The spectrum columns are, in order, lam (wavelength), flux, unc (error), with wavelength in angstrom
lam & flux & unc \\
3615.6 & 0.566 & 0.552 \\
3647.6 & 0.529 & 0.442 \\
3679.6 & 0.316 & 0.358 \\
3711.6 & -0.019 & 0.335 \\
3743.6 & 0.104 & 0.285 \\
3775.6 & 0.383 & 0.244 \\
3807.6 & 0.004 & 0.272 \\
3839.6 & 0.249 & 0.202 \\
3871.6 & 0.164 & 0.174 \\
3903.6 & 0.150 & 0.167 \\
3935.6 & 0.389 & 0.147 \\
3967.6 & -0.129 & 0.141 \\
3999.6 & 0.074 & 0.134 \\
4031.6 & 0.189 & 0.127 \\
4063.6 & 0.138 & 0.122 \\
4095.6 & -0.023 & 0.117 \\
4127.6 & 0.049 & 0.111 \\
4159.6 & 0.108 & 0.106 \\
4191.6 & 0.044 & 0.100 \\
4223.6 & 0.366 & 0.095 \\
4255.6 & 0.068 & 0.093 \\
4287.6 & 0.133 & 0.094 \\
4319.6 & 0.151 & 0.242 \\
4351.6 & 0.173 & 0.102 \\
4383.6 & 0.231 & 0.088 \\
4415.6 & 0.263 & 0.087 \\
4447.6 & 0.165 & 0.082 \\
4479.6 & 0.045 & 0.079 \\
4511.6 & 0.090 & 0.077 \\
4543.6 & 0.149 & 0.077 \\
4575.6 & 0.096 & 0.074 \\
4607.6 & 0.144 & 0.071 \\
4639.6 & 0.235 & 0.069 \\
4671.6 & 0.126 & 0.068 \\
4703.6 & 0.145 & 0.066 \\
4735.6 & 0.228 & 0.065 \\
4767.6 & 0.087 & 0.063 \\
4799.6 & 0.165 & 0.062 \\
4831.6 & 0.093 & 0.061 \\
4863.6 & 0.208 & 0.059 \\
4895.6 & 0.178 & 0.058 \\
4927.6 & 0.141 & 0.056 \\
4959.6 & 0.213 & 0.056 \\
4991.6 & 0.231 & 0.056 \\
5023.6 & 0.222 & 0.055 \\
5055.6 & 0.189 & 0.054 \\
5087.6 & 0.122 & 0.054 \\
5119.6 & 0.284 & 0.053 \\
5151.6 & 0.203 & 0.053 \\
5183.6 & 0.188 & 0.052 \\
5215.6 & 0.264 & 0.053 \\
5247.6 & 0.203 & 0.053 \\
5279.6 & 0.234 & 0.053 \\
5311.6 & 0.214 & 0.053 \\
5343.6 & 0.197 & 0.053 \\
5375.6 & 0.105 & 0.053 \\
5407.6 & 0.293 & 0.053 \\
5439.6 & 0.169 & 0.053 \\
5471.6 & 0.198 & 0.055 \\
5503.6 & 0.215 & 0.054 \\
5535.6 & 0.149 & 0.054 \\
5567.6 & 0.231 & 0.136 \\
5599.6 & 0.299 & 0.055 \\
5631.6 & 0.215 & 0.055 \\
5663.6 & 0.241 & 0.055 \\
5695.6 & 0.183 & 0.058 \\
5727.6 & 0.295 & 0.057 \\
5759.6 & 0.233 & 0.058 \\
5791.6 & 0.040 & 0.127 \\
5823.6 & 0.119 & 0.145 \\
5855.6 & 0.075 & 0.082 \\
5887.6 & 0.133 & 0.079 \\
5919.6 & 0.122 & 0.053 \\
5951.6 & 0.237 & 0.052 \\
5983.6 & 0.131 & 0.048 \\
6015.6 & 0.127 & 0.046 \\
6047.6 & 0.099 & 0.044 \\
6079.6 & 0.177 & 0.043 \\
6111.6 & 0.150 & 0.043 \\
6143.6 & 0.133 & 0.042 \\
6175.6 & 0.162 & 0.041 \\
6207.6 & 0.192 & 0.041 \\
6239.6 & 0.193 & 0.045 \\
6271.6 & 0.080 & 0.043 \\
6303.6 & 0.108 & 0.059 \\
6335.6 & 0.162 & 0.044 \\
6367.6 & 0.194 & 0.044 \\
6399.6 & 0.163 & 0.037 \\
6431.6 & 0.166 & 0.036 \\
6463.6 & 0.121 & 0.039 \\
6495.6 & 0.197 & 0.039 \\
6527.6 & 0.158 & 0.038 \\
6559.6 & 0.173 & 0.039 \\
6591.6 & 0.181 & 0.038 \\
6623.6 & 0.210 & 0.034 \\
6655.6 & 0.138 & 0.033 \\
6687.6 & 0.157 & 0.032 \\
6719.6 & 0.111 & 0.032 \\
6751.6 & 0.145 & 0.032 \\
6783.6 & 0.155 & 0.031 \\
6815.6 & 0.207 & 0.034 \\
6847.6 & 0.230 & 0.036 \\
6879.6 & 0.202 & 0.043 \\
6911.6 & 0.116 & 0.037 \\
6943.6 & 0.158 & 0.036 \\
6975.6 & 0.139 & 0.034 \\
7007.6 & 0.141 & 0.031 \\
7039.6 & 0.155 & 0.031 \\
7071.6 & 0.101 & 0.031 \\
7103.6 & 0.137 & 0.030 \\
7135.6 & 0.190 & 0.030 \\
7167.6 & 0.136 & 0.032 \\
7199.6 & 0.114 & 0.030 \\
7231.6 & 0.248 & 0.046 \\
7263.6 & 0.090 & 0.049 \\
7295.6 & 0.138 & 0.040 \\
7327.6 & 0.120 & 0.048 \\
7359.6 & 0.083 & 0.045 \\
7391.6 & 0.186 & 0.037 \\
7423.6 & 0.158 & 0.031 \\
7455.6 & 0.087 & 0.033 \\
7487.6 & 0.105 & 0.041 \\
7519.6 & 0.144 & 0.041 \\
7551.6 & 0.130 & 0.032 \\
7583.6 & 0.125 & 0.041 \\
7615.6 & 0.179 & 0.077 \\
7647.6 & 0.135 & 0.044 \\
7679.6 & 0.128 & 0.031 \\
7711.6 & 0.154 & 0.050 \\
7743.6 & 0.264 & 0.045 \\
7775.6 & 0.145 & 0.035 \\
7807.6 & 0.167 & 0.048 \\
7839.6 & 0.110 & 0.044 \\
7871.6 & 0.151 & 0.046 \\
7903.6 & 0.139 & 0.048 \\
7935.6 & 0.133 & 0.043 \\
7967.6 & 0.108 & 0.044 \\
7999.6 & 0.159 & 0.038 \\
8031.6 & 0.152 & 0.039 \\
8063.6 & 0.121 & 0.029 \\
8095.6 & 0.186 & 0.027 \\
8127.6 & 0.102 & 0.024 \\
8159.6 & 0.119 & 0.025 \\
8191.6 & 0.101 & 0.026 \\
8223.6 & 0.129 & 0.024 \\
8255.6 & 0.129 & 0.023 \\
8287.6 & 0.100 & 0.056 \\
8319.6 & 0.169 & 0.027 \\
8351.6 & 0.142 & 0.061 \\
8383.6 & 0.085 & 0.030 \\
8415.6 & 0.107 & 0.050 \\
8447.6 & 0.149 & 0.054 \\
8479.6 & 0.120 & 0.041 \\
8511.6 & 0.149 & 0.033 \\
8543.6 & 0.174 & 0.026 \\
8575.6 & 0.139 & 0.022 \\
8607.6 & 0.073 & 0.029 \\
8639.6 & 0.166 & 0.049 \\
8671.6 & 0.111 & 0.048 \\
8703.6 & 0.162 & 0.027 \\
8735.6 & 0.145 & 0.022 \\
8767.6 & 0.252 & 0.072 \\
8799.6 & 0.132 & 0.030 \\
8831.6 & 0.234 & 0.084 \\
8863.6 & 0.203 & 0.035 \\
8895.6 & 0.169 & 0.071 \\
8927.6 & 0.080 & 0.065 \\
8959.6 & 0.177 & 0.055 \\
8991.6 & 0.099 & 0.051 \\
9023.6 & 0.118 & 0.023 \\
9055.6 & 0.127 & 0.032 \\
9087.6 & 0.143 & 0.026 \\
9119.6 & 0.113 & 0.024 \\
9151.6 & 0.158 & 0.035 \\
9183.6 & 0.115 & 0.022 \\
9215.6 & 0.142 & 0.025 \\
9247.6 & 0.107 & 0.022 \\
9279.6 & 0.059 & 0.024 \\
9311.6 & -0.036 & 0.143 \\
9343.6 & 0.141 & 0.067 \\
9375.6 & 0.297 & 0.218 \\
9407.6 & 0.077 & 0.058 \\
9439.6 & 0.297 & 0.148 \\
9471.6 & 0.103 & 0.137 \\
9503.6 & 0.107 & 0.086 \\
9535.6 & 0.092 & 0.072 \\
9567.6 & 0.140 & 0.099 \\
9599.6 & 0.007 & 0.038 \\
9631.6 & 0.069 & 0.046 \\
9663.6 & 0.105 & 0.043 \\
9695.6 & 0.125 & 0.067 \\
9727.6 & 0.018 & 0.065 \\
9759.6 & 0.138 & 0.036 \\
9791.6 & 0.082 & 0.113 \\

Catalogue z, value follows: 0.179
